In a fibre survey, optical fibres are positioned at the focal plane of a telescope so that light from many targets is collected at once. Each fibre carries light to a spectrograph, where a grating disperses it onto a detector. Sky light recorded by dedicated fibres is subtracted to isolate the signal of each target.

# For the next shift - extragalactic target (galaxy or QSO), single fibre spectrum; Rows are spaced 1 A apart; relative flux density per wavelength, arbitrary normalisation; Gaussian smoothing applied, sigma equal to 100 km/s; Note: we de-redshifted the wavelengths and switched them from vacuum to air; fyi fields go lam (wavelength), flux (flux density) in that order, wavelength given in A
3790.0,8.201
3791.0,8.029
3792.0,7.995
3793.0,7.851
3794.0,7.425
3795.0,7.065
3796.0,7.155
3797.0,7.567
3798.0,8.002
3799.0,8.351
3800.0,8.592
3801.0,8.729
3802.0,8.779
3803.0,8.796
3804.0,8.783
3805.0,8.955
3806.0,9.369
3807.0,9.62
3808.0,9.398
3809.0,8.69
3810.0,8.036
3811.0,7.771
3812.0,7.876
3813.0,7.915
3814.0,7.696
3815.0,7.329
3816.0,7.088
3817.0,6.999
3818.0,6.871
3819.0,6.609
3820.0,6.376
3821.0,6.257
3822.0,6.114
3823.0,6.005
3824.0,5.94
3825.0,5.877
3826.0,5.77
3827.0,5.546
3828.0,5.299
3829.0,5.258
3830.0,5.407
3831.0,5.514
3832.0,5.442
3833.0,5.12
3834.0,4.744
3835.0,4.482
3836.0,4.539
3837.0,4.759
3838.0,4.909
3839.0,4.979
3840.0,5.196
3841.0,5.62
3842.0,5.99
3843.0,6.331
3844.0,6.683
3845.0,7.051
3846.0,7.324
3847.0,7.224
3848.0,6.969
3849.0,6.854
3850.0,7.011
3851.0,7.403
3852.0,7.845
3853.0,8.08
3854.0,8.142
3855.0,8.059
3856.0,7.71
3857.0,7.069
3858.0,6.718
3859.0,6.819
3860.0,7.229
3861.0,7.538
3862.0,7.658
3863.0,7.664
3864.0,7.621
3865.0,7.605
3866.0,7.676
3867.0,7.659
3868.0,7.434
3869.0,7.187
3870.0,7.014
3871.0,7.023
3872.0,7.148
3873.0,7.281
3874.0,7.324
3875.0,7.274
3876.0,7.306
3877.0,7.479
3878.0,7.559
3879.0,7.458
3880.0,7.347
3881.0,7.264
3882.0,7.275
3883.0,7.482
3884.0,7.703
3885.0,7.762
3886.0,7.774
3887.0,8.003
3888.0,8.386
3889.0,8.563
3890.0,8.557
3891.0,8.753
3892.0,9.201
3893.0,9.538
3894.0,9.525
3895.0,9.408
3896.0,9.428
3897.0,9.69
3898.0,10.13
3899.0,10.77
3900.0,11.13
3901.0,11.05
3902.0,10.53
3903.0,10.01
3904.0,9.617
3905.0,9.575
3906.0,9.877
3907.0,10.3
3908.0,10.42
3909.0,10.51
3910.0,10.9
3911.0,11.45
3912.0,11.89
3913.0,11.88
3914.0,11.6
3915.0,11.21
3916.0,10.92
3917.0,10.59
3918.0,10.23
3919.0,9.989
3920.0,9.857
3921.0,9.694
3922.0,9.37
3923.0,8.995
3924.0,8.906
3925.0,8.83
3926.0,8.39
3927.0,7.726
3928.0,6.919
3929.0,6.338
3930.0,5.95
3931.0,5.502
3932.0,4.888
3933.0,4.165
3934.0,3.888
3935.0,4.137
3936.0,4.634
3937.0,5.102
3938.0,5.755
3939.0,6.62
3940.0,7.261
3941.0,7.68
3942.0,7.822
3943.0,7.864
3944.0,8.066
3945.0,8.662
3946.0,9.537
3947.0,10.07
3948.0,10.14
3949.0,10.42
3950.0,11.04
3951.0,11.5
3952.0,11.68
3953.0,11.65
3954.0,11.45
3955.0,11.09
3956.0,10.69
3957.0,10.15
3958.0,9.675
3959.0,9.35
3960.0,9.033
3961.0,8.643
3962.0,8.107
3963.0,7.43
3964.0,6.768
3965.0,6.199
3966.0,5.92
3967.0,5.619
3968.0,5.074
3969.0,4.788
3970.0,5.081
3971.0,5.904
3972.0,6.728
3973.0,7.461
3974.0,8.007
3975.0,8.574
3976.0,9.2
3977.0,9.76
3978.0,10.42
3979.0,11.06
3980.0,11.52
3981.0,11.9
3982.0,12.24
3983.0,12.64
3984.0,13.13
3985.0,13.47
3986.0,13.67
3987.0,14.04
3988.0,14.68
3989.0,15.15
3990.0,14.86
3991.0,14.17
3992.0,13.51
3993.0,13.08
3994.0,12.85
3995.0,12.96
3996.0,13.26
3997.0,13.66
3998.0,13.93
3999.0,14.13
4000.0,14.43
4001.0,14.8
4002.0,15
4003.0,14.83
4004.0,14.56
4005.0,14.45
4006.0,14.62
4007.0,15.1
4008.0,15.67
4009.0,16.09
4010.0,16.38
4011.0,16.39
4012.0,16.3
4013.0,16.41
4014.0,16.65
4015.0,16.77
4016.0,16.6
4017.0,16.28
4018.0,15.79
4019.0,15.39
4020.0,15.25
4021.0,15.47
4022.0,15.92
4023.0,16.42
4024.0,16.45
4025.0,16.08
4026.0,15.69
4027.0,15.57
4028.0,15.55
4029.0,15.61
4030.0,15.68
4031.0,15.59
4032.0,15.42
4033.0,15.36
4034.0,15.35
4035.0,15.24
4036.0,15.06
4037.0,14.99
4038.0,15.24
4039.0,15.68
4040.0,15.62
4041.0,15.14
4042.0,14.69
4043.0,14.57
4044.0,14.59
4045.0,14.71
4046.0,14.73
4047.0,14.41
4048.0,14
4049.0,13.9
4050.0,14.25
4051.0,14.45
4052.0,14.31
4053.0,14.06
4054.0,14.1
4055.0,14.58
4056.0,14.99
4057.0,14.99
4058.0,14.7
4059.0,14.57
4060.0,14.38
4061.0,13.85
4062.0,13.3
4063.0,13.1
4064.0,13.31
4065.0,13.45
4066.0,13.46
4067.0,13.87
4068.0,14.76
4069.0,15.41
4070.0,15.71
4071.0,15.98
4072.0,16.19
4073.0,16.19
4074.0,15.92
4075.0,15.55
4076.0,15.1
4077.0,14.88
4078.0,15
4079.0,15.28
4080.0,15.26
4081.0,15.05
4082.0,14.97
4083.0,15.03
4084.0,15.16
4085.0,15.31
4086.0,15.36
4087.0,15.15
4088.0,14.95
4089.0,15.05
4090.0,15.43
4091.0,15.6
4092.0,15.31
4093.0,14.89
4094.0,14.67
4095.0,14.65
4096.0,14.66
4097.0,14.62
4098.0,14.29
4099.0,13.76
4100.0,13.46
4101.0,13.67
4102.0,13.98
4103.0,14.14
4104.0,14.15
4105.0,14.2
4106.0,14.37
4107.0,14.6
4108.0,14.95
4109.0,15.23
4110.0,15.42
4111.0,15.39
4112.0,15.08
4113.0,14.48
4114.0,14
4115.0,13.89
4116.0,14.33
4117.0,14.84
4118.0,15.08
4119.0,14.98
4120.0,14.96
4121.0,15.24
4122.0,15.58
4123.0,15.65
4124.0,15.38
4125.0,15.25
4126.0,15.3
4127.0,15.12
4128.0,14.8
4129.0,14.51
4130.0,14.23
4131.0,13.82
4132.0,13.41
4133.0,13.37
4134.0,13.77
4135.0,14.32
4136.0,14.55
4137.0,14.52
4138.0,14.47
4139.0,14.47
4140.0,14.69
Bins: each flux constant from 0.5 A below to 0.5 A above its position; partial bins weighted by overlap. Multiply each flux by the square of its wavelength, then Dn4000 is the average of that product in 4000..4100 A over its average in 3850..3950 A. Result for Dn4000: 1.95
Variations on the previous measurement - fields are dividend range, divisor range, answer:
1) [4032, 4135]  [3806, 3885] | 2.41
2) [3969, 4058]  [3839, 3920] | 1.78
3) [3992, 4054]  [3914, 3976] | 1.93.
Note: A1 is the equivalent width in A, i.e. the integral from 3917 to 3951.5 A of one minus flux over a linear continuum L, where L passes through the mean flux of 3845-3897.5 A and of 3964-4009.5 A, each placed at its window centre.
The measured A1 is 7.06 A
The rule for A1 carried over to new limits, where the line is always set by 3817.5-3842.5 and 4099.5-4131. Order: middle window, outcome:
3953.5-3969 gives 2.4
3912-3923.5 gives -2.9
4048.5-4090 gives -4.8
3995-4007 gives -3.6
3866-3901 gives -4.5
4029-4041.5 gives -3.3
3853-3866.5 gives -2.1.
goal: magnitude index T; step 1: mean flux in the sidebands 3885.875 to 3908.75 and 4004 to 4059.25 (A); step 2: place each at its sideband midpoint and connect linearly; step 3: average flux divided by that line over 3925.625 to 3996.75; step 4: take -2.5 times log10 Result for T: 0.33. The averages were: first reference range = 9.62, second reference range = 15.3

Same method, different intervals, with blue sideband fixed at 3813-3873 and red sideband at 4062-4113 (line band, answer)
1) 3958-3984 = 0.28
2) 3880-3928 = -0.11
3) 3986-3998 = -0.19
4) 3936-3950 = 0.23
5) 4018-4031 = -0.24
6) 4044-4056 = -0.06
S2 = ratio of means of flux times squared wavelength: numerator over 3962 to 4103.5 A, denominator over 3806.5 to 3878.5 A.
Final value 2.24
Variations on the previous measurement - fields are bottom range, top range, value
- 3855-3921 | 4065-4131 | 1.87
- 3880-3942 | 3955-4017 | 1.43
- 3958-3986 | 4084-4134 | 1.79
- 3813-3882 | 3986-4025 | 2.44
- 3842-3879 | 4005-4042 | 2.33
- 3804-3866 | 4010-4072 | 2.46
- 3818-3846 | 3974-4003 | 2.46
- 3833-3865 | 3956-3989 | 1.50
